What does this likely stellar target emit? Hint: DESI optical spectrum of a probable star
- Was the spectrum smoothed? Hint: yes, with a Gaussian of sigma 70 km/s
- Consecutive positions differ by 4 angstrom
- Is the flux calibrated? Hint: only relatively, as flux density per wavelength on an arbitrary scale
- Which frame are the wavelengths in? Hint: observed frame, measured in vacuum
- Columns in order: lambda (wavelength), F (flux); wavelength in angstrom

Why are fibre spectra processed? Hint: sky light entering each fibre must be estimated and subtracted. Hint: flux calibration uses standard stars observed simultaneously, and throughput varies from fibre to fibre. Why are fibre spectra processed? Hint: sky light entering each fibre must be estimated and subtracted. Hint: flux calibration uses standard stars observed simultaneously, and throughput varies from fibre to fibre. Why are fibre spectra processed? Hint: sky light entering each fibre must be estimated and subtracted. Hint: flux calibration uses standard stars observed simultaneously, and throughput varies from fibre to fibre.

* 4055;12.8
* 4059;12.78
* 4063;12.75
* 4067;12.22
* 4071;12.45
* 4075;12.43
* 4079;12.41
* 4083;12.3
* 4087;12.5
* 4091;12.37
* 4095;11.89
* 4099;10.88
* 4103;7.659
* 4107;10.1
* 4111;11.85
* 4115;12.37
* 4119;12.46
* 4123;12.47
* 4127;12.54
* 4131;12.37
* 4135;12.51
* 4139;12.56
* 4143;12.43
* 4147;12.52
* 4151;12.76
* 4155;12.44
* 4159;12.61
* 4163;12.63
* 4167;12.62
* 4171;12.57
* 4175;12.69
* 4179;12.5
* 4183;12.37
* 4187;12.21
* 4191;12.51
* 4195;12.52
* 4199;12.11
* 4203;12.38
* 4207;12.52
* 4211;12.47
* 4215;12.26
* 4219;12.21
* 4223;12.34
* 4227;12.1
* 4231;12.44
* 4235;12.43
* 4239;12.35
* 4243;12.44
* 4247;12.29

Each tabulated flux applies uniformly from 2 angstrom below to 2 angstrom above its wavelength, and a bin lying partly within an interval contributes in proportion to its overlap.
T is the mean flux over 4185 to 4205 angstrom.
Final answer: 12.3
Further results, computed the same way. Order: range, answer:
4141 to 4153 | 12.6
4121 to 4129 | 12.5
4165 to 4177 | 12.6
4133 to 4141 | 12.5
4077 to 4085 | 12.4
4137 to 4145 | 12.5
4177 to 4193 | 12.4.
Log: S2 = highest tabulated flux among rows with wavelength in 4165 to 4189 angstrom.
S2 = 12.69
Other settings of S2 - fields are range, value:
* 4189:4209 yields 12.52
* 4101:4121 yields 12.46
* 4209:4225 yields 12.47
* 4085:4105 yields 12.5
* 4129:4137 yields 12.51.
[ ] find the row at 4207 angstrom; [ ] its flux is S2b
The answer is 12.52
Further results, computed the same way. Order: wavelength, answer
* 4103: 7.659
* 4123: 12.47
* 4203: 12.38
